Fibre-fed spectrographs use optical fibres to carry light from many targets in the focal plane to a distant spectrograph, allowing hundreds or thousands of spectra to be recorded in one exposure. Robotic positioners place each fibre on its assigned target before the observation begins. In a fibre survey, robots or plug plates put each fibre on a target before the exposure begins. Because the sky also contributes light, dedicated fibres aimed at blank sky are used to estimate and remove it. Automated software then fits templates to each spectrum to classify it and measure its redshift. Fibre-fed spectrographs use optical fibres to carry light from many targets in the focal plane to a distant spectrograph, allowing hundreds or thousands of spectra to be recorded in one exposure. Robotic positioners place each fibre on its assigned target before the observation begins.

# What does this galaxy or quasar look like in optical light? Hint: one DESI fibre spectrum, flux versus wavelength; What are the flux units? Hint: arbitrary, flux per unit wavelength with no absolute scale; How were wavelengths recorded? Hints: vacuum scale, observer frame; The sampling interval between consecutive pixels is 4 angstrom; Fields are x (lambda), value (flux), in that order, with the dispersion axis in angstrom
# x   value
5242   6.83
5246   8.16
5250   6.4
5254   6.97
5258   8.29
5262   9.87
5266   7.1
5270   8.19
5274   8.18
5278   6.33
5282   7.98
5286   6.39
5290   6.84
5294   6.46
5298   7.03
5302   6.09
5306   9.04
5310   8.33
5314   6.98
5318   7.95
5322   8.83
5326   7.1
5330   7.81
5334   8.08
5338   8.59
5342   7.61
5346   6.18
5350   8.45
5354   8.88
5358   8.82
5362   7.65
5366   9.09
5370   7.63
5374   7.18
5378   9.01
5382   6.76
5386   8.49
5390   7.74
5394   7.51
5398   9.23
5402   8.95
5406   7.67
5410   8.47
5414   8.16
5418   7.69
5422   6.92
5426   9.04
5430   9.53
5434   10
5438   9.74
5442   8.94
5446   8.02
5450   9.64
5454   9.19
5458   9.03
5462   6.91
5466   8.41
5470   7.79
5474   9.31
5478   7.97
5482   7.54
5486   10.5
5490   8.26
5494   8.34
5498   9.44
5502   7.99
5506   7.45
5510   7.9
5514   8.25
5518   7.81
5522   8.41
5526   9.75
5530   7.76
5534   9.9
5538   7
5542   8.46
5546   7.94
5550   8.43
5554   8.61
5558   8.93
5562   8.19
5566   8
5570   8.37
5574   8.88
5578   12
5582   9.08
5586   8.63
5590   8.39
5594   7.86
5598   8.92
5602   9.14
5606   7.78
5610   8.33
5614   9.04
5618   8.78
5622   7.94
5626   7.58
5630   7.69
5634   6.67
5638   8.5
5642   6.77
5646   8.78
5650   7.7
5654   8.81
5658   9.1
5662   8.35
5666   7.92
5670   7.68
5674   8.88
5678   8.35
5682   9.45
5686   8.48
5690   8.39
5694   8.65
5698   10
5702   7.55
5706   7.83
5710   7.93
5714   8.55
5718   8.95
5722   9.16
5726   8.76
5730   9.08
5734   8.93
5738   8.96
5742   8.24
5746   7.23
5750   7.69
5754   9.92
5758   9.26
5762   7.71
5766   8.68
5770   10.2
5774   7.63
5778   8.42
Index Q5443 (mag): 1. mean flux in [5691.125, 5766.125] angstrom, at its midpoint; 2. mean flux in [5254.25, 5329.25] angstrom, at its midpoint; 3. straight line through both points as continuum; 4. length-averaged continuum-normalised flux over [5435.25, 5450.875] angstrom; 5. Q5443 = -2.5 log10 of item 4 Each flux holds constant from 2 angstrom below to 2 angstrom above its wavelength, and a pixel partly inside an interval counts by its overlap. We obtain -0.15 mag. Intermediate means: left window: 7.6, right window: 8.58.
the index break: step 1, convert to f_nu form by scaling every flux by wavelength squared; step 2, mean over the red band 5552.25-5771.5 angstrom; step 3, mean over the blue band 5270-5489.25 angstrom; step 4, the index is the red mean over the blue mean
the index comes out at 1.2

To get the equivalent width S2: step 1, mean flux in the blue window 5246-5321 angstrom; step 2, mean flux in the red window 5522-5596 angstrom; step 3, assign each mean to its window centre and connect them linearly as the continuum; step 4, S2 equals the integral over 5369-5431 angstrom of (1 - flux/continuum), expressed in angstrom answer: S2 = -0.9 angstrom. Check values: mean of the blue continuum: 7.5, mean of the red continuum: 8.67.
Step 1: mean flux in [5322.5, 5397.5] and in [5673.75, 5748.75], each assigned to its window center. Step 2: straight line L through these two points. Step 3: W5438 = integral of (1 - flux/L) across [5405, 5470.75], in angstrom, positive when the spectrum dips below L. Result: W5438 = -3.8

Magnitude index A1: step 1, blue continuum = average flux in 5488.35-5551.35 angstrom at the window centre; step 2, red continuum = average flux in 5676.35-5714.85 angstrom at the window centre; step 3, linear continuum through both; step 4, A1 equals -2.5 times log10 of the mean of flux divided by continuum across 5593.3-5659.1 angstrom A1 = 0.03 mag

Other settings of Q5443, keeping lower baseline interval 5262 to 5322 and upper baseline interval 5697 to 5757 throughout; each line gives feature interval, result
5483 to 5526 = -0.06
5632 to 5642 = 0.13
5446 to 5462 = -0.12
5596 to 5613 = -0.04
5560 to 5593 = -0.09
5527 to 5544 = -0.04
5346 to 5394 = -0.05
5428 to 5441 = -0.23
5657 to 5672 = 0.03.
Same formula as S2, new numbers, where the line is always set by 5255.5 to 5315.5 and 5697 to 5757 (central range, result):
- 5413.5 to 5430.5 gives -0.7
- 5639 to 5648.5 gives 0.6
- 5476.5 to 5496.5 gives -1.4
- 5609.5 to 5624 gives -0.4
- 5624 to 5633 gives 0.9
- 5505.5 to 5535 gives -1.1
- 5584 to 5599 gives -0.3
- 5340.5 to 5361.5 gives -0.8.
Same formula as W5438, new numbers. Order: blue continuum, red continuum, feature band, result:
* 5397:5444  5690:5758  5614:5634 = 1.5 angstrom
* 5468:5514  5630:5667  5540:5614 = -4.2 angstrom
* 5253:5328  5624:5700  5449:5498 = -4.0 angstrom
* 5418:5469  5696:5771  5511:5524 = 0.8 angstrom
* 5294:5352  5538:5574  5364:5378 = -0.6 angstrom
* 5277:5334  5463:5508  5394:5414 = -1.2 angstrom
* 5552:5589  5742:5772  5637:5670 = 2.3 angstrom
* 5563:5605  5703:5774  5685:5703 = 0.0 angstrom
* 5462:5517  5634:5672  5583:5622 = -1.7 angstrom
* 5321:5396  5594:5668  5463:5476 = -0.5 angstrom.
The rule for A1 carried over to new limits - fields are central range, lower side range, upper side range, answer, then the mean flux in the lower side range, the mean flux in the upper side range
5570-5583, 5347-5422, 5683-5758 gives -0.168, 8.13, 8.6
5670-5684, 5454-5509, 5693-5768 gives -0.022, 8.4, 8.58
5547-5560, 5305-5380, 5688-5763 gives -0.033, 8.05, 8.58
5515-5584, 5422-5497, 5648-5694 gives -0.005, 8.75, 8.47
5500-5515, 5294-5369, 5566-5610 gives 0.088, 7.87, 8.84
